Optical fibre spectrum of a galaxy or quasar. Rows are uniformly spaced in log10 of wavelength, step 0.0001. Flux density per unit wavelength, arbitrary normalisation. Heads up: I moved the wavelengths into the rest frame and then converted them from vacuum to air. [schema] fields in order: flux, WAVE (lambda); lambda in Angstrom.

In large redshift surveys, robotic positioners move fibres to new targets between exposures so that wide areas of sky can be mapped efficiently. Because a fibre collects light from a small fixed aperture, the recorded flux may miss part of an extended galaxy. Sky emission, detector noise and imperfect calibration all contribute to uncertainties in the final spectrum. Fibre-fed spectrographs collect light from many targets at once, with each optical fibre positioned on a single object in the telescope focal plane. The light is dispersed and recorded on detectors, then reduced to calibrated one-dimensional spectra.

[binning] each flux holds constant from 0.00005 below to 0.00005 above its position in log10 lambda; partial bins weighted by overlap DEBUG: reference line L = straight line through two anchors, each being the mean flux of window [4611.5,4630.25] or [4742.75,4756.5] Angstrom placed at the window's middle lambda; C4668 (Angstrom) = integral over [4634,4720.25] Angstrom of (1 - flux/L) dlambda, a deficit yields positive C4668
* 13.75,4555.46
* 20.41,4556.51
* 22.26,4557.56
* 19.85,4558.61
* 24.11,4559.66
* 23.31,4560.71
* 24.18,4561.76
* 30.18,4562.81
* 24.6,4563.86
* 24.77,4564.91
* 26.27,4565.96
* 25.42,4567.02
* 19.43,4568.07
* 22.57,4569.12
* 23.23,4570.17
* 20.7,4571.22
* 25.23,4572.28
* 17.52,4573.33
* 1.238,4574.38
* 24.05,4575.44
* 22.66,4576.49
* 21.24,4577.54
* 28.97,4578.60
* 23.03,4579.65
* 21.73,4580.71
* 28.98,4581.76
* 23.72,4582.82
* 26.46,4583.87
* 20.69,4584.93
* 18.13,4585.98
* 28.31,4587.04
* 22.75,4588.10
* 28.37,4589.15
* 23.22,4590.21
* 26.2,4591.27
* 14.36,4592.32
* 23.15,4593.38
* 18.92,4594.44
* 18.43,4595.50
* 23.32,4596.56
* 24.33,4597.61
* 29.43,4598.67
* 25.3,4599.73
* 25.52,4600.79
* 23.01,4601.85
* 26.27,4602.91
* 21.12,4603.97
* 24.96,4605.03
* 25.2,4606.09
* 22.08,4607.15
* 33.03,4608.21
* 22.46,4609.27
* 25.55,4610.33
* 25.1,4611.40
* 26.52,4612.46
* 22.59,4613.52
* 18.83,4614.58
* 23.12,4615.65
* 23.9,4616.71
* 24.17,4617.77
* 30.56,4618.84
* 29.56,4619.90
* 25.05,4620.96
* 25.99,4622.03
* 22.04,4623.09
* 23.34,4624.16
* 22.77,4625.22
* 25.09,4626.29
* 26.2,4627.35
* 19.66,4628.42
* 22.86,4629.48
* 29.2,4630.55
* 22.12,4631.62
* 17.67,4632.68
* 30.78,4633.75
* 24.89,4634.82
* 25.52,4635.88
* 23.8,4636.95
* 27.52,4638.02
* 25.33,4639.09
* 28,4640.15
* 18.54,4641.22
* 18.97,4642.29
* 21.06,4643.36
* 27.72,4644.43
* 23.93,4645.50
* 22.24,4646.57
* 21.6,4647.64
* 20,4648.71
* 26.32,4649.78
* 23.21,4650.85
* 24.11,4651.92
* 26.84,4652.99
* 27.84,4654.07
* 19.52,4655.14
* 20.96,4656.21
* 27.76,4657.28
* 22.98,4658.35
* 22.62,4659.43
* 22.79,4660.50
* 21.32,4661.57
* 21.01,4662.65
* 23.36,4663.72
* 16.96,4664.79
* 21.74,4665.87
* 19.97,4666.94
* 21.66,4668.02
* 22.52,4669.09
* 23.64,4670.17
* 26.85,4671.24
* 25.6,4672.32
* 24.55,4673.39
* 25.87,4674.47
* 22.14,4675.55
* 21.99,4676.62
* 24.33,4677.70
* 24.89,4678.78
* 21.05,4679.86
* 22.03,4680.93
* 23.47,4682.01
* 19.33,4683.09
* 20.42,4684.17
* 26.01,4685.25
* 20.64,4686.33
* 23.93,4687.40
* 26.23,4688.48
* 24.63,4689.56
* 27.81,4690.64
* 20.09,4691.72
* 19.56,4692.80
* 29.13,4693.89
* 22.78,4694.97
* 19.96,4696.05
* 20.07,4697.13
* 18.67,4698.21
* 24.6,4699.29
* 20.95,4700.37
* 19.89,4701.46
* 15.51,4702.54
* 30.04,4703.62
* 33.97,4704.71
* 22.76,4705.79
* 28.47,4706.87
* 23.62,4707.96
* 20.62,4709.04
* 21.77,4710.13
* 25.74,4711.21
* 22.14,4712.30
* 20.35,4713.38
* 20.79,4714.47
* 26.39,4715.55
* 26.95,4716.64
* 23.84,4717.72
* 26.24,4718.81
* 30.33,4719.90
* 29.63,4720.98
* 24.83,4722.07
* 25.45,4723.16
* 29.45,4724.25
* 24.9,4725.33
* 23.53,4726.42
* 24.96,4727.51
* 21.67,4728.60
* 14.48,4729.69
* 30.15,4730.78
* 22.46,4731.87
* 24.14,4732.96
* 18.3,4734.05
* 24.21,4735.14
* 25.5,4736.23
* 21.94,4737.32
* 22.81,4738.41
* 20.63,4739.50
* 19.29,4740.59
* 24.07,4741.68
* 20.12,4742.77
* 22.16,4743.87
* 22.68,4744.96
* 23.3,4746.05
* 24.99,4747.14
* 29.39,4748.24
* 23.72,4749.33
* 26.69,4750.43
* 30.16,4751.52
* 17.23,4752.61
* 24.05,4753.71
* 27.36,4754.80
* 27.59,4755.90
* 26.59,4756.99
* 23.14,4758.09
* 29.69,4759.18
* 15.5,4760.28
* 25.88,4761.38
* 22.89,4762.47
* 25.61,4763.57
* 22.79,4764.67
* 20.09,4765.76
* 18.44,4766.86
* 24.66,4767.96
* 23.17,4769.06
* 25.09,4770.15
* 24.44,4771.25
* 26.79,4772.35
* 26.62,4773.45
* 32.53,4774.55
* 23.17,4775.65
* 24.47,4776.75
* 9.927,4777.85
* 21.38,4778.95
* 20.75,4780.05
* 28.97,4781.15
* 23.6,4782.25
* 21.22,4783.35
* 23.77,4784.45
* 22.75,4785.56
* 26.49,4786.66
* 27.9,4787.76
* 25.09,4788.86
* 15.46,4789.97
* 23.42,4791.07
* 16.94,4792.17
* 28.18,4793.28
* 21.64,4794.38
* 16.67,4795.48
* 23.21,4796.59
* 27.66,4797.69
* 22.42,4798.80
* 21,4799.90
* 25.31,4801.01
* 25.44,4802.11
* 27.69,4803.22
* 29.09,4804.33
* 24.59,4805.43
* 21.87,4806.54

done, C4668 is 3.8 Angstrom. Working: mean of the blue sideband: 24.3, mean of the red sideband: 24.7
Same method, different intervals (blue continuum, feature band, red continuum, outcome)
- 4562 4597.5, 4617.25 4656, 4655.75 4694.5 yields -2.3 Angstrom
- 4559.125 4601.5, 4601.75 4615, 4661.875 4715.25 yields -0.8 Angstrom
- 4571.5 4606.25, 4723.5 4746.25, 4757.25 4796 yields 0.2 Angstrom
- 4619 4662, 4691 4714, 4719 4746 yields 0.8 Angstrom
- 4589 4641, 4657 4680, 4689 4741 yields 1.0 Angstrom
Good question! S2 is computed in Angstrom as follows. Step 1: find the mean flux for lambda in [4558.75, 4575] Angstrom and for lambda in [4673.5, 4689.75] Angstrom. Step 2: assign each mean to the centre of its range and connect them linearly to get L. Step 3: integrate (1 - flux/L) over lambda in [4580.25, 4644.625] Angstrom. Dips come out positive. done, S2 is -4.6 Angstrom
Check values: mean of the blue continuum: 22.1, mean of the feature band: 24.1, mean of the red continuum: 23.1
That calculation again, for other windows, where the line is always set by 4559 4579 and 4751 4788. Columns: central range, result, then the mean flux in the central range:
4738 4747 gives 0.66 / 22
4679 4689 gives 0.30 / 22.6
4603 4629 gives -1.92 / 24.6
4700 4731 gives -1.14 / 24.4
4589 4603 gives -0.37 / 23.3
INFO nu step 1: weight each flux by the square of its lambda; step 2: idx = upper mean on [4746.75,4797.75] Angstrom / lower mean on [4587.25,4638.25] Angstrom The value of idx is 1.0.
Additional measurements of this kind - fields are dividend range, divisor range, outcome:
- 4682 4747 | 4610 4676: 1.02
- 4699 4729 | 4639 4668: 1.11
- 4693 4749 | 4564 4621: 1.06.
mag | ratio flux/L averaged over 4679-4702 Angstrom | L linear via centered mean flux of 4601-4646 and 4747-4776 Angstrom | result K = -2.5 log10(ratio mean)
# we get 0.10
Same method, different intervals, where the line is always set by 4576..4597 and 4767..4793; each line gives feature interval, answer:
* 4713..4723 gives -0.10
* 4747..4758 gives -0.10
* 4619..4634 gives -0.06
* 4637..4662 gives -0.02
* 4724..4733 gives -0.02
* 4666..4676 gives -0.02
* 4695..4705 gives 0.04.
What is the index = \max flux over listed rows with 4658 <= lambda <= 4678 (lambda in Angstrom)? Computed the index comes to 26.85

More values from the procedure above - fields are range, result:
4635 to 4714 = 33.97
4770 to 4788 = 32.53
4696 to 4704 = 30.04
